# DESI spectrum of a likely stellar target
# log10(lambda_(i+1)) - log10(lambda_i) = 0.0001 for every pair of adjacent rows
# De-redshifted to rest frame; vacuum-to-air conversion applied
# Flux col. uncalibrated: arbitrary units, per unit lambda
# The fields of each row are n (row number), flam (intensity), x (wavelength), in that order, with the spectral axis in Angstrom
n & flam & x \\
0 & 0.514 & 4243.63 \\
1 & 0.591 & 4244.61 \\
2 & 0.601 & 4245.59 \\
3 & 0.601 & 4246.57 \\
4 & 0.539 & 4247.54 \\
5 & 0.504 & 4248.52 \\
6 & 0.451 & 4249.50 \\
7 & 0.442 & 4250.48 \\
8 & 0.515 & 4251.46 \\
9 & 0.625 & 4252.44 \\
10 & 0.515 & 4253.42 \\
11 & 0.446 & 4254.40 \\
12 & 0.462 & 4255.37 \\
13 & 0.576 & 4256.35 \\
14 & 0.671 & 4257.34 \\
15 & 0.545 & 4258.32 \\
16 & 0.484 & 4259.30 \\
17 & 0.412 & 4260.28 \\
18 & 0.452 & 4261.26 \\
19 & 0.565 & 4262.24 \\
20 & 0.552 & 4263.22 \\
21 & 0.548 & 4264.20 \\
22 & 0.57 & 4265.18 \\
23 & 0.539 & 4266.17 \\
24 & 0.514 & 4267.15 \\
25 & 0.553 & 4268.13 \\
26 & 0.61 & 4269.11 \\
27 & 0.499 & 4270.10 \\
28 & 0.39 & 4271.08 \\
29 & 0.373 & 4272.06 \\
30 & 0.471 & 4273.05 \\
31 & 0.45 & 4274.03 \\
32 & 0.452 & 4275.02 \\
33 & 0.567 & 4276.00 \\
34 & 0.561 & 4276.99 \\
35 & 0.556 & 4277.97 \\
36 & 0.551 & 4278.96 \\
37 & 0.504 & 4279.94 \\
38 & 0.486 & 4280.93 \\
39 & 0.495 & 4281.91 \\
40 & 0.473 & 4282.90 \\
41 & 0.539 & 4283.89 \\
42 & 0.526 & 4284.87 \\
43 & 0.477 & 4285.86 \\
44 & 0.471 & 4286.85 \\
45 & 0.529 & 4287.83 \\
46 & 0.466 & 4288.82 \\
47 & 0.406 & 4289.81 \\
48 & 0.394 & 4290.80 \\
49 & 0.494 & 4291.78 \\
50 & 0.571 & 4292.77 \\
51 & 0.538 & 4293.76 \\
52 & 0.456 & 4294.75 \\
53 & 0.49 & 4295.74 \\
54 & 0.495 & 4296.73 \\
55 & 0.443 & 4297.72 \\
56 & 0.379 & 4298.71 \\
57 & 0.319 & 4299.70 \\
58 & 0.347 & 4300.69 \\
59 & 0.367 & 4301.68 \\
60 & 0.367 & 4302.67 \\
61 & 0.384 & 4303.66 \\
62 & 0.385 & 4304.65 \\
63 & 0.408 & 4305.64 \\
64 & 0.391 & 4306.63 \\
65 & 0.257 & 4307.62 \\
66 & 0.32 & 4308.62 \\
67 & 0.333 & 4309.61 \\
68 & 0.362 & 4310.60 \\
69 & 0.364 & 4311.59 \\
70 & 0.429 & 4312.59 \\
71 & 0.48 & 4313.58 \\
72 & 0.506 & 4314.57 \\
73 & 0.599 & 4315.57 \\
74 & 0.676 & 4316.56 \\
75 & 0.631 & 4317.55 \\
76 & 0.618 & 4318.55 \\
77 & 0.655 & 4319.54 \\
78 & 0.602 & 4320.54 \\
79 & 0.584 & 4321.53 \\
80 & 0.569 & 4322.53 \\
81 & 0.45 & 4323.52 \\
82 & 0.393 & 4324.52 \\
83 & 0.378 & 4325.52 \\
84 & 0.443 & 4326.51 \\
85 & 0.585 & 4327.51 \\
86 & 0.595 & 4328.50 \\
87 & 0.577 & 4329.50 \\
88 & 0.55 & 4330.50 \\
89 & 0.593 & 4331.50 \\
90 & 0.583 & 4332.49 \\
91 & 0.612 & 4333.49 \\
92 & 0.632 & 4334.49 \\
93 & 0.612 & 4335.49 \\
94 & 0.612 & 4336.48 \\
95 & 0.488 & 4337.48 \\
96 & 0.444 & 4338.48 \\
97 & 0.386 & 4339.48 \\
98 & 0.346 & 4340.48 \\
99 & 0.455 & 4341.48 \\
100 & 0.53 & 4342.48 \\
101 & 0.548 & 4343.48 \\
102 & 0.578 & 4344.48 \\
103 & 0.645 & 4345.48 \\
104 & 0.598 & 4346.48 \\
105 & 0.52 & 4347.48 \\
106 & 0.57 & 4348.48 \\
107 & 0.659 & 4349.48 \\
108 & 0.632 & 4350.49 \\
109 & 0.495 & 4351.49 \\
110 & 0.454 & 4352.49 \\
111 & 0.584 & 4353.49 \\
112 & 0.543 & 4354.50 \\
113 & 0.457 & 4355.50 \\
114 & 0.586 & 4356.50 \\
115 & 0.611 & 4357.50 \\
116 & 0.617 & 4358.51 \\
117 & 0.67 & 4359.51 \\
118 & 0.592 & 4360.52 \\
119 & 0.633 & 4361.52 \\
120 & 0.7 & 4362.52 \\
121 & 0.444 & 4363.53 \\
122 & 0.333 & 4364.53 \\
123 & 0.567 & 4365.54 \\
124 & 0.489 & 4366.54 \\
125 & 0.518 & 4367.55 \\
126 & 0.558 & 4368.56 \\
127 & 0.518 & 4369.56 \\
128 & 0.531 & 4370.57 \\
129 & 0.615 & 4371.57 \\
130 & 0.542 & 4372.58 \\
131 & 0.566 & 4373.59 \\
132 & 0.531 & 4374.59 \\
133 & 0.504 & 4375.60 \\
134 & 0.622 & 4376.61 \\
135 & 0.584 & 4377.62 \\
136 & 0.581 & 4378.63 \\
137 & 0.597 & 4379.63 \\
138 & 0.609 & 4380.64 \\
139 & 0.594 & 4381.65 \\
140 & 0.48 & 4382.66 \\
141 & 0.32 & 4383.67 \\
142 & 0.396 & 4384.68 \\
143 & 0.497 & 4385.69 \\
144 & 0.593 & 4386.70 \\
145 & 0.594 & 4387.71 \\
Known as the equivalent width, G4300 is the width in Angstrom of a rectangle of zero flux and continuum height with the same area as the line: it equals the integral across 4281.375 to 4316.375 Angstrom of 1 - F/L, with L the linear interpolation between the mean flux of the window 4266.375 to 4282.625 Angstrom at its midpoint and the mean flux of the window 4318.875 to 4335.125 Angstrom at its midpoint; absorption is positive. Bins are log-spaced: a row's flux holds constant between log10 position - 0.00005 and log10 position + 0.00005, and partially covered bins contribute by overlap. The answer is 5.8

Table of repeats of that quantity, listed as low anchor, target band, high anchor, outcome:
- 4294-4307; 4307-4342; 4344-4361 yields -1.6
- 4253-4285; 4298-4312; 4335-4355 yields 4.4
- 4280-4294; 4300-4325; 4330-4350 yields 2.9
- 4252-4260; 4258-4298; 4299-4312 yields -4.1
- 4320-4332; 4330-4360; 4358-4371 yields -0.8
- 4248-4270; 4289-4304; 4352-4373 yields 2.9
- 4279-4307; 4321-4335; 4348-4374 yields -0.9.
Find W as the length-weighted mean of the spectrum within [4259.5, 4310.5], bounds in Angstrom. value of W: 0.464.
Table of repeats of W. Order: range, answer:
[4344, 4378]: 0.561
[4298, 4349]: 0.491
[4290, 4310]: 0.407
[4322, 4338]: 0.542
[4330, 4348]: 0.541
